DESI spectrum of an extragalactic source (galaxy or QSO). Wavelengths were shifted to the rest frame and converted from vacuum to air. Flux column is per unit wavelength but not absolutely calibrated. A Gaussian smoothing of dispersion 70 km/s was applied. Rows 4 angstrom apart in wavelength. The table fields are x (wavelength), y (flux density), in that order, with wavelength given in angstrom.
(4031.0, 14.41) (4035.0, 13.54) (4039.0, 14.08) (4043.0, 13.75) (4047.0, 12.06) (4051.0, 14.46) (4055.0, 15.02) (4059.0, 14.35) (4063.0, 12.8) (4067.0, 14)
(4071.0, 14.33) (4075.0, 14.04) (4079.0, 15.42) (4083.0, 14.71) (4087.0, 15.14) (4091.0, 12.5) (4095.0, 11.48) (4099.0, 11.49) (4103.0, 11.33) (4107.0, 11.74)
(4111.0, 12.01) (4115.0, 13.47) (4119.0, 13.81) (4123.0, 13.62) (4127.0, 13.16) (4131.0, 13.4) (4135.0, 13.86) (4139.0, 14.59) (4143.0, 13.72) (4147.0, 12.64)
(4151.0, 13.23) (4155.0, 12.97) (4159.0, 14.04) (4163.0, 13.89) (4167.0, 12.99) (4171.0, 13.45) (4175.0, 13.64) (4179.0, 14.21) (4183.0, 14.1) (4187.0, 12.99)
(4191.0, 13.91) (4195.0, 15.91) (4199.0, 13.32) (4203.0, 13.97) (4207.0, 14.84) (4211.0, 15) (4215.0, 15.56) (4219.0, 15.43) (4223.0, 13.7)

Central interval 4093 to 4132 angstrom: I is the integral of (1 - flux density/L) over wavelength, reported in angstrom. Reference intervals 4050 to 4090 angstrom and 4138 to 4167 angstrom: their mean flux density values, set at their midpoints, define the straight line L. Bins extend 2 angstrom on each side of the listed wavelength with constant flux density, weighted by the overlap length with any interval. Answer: 3.9 angstrom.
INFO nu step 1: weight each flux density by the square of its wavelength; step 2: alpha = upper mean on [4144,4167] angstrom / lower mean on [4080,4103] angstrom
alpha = 1.1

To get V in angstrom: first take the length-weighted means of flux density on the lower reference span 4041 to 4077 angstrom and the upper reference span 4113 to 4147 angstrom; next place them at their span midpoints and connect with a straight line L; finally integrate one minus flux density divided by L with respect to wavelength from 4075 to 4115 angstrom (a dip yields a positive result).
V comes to 2.3 angstrom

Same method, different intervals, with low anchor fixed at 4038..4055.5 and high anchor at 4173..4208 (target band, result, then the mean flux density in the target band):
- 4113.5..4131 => 0.5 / 13.5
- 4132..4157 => 0.9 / 13.5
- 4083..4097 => 0.6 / 13.3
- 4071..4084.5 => -0.8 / 14.7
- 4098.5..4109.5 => 1.9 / 11.5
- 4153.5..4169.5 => 0.6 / 13.5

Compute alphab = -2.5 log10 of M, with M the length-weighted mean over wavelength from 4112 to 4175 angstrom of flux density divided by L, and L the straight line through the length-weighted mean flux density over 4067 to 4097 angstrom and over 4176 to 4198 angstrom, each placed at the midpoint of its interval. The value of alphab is 0.04 mag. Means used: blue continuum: 13.9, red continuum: 14.2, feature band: 13.5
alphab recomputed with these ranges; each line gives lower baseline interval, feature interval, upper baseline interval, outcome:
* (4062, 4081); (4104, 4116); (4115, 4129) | 0.12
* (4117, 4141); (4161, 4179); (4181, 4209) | 0.03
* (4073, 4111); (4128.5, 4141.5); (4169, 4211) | -0.03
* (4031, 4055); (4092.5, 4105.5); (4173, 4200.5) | 0.20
